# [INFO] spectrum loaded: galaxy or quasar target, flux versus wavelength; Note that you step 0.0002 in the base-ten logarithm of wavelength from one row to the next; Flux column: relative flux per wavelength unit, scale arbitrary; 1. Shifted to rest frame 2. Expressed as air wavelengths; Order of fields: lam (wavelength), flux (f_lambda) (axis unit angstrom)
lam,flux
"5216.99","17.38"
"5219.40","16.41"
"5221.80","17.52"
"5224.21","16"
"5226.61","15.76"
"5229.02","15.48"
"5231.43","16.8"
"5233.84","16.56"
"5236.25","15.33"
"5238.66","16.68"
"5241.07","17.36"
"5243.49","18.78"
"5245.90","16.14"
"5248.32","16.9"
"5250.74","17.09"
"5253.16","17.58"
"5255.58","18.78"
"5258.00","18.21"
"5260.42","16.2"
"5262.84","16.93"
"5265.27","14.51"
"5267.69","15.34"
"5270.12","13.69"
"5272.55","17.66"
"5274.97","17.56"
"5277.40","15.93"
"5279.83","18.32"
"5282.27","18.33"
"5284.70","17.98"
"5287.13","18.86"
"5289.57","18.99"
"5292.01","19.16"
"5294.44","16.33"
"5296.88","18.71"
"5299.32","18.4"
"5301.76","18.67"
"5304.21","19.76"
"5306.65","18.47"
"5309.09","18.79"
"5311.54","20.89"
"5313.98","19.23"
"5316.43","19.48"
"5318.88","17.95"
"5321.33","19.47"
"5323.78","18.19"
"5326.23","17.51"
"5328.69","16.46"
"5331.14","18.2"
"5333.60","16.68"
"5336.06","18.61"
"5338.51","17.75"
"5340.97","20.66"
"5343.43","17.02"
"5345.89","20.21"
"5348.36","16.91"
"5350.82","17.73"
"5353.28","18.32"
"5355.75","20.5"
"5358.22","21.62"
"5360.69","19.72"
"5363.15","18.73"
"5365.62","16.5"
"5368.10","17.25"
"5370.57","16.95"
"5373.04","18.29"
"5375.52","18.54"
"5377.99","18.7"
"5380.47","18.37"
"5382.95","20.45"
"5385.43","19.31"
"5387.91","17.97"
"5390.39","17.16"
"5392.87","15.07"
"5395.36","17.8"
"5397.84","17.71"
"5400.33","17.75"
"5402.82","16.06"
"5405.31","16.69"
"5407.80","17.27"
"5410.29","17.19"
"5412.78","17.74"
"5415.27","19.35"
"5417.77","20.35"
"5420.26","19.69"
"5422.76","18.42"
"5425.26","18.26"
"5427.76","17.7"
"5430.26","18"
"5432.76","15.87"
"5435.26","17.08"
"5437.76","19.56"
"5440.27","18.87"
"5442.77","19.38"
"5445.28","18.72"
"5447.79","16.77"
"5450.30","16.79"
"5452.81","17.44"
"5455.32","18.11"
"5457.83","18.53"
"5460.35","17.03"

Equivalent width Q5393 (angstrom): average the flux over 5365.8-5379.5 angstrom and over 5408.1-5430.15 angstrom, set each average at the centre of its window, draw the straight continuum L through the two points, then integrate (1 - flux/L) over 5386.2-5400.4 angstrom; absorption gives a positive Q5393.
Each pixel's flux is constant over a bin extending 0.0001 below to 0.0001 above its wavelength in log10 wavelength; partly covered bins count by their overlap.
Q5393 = 0.7 angstrom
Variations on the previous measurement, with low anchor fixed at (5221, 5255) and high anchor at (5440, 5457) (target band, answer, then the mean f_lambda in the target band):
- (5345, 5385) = -2.7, 18.7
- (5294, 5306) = -1.0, 18.5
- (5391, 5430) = -0.1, 17.8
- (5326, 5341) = -0.4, 17.8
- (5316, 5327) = -0.8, 18.5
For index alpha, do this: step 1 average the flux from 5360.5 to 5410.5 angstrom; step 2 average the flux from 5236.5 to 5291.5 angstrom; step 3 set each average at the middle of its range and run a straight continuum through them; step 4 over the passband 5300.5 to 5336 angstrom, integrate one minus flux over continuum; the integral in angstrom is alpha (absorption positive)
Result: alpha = -2.3 angstrom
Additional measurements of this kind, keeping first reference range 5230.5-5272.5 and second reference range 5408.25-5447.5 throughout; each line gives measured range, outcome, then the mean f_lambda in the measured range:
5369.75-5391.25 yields -0.7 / 18.5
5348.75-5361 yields -1.2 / 19.4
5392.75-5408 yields 0.9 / 17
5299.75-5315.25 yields -1.9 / 19.3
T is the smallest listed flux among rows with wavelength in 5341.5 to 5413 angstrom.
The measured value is 15.07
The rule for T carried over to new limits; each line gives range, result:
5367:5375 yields 16.95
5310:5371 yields 16.46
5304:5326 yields 17.95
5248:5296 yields 13.69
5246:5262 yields 16.2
